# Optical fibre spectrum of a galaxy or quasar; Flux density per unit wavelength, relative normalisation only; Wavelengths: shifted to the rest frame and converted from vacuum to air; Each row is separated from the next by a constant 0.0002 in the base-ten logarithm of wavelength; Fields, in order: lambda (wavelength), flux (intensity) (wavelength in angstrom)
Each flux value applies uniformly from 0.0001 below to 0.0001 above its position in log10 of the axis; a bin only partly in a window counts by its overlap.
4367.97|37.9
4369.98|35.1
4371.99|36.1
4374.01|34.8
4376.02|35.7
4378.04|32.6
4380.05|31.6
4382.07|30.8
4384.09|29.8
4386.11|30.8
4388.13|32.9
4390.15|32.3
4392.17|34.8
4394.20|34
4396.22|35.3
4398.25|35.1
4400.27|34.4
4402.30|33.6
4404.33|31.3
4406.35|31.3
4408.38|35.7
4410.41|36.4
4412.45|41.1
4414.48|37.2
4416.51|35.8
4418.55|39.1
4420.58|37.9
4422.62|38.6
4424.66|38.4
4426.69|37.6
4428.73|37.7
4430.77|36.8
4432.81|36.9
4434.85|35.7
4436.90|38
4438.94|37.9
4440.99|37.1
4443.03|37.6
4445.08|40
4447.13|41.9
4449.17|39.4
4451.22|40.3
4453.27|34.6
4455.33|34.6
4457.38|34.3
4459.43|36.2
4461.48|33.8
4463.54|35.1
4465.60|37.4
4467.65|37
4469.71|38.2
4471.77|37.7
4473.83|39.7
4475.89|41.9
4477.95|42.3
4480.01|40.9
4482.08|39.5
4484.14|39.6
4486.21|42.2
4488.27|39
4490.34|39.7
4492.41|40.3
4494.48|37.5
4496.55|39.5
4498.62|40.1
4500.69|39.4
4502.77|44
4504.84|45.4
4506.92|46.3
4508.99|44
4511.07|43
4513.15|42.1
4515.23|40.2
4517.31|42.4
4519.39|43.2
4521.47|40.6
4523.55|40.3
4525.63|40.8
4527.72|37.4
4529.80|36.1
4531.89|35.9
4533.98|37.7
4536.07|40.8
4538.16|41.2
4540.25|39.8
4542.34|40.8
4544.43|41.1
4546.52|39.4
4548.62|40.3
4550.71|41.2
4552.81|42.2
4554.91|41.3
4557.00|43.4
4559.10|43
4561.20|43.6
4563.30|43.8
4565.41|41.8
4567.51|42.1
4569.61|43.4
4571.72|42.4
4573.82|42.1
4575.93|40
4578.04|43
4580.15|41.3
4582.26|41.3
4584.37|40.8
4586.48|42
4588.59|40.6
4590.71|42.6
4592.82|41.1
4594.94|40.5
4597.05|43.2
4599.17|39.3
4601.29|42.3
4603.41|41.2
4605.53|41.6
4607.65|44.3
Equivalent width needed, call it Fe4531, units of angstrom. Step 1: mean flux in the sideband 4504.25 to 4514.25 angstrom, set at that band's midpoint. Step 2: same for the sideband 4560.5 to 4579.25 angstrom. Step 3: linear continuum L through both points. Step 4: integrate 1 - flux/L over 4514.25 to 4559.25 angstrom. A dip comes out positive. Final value 3.1 angstrom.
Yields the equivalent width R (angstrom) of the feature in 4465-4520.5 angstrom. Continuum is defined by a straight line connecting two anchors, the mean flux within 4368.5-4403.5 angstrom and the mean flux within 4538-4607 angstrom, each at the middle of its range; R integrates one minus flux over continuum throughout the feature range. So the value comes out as -3.9 angstrom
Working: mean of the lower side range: 33.6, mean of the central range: 40.9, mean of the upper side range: 41.7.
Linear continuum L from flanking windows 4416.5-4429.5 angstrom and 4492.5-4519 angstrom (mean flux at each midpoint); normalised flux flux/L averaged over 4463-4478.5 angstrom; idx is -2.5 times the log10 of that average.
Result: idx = 0.05 mag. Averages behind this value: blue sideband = 38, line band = 38.7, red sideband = 42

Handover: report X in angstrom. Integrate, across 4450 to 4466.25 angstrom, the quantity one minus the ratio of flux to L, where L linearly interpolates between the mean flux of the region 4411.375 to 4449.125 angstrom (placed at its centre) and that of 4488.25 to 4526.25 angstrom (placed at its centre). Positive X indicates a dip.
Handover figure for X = 1.5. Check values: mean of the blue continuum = 38.1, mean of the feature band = 35.8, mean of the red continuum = 41.5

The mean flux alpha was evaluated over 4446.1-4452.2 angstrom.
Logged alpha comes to 40.6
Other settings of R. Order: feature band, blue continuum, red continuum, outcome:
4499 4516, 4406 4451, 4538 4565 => -1.1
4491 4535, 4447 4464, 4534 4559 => -1.6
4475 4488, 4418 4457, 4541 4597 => -0.6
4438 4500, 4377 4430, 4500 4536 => -0.1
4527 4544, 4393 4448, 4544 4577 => 0.9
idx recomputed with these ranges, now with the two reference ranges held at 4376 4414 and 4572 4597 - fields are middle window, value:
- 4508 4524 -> -0.09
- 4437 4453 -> -0.09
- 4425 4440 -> -0.06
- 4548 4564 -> -0.05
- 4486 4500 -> -0.05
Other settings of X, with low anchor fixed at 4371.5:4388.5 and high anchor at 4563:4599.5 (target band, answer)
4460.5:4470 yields 0.09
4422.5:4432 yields -0.80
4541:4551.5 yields -0.09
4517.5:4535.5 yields 0.02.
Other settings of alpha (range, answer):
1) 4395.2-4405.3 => 33.9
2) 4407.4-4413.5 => 37.7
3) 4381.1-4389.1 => 31.1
